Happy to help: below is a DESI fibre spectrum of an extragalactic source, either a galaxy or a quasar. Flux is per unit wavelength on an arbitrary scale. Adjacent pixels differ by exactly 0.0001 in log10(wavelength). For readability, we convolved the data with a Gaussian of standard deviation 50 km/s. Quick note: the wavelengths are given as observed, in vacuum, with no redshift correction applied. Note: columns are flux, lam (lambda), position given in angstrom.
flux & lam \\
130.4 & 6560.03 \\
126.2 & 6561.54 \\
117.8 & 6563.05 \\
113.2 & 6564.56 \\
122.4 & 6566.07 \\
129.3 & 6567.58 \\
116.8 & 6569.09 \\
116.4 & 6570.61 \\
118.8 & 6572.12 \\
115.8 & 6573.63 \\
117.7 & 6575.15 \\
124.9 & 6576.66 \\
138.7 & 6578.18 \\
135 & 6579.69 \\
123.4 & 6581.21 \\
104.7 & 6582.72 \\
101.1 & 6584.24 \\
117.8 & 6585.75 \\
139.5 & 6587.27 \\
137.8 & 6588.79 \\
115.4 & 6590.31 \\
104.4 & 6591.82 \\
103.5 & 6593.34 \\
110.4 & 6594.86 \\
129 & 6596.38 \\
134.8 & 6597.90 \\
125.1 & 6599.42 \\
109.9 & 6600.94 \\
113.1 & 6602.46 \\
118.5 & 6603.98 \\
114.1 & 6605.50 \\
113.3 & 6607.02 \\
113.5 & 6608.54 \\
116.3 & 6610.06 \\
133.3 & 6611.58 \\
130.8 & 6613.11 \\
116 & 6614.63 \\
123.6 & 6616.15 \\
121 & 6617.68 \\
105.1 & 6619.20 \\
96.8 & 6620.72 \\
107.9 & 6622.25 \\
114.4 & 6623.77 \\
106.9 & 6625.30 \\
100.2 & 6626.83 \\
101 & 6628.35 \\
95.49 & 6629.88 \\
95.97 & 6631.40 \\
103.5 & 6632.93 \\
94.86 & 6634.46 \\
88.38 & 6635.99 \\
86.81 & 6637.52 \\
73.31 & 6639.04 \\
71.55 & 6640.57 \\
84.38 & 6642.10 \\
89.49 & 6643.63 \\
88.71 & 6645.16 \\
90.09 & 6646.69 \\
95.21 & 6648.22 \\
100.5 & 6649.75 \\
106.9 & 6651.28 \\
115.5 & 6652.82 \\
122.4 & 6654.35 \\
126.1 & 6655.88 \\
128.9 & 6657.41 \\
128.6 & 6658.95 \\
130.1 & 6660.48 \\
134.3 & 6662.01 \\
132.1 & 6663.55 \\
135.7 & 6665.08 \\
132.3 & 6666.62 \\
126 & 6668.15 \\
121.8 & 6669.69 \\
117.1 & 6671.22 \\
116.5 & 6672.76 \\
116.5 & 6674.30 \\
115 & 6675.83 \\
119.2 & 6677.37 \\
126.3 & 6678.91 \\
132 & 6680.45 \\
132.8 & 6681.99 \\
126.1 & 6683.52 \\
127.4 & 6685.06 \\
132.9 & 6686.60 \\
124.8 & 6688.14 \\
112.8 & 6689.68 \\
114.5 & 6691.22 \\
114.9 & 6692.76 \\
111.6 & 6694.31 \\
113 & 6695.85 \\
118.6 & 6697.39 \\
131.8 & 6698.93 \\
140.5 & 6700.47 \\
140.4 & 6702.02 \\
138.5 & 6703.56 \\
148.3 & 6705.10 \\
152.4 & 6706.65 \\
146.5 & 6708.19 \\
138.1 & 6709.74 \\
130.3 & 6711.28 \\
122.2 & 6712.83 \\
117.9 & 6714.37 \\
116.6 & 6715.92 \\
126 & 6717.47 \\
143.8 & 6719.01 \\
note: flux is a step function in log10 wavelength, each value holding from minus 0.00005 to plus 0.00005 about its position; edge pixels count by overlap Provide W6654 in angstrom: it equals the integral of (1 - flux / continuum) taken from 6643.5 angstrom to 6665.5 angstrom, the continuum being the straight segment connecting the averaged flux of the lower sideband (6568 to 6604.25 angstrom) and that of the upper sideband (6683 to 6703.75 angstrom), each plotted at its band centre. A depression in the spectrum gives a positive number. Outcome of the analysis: 1.3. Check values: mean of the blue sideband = 120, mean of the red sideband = 124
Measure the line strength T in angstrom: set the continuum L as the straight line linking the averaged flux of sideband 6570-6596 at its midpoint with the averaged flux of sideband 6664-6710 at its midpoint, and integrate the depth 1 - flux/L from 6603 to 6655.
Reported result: 7.96 angstrom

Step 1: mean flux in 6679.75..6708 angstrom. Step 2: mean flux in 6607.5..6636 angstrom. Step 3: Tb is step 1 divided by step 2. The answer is 1.18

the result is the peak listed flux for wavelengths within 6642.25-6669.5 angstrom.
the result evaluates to 135.7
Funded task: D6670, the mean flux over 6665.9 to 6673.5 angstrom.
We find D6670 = 123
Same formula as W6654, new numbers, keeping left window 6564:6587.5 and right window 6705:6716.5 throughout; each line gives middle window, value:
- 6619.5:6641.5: 5.3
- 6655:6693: 1.4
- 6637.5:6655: 4.6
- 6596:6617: 0.5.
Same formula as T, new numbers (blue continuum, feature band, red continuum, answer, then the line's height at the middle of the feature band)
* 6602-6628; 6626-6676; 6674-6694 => 4.5 angstrom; 119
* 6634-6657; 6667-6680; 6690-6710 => -0.7 angstrom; 114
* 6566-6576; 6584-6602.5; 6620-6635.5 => -1.1 angstrom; 112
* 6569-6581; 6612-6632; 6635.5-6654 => -1.4 angstrom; 102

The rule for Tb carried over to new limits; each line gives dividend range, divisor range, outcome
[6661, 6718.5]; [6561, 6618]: 1.06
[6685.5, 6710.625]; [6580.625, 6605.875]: 1.10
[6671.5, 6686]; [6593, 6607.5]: 1.05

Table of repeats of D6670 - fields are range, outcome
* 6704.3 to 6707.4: 150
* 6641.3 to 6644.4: 86.7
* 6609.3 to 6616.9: 124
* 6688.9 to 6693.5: 114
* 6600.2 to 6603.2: 112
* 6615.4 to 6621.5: 112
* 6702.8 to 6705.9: 143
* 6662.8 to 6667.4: 133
